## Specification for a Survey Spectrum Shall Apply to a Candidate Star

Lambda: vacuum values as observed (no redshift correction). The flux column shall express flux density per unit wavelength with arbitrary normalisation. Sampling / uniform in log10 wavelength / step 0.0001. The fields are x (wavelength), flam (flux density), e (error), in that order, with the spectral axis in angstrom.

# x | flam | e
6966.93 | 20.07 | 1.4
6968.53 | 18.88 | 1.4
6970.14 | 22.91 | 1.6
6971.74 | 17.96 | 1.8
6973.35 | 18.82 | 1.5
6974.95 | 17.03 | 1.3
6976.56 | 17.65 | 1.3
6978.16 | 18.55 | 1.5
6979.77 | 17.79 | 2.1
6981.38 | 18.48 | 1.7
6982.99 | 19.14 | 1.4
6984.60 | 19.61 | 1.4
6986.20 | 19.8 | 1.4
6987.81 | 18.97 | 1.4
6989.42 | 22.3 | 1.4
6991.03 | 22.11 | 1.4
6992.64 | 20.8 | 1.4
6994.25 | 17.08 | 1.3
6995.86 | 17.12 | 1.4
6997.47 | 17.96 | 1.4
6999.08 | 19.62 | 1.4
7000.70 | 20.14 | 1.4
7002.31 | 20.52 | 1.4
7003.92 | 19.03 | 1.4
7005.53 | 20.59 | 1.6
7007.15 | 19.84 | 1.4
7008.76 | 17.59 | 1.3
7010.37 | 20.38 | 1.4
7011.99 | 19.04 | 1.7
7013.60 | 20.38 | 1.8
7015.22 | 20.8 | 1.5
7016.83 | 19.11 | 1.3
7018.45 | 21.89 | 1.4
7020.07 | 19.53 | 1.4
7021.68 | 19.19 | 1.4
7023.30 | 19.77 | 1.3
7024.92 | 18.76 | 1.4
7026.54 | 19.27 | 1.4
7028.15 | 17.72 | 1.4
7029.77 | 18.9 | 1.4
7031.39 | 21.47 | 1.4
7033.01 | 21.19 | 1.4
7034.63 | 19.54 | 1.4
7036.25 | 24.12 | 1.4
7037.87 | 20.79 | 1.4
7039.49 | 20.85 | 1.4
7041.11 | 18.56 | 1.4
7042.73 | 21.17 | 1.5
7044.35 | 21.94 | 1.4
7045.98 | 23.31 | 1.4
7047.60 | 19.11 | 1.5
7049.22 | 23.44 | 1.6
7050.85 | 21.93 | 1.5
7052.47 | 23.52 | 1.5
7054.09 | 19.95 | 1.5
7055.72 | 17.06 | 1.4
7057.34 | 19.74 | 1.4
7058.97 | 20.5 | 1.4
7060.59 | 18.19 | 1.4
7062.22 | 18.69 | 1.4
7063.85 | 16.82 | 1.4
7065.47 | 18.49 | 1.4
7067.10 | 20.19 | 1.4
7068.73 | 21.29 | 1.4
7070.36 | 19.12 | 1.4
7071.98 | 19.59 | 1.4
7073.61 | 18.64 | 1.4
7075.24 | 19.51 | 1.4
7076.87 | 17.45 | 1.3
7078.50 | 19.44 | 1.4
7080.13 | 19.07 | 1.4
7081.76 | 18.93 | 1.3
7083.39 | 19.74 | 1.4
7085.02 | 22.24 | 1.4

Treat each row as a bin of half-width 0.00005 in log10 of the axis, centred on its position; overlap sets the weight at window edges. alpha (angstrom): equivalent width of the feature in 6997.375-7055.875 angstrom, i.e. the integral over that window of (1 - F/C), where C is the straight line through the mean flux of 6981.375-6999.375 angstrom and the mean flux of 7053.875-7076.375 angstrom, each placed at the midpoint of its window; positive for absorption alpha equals -3.06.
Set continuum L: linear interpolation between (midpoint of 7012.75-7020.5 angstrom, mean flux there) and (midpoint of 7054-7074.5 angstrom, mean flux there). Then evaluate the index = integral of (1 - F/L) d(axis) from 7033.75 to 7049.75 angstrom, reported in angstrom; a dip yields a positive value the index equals -1.3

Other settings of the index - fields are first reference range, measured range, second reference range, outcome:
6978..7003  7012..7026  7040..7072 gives -0.1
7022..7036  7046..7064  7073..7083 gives -0.8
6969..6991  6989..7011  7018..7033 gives -0.2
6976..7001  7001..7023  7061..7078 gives -0.8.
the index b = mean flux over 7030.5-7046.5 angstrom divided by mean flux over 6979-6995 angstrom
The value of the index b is 1.08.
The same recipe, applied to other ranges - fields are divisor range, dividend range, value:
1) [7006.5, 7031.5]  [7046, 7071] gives 1.02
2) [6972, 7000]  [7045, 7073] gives 1.06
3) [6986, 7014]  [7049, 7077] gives 1.00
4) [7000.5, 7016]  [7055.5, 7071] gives 0.96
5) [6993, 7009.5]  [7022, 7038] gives 1.06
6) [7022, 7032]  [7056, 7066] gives 0.97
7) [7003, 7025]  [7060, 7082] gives 0.96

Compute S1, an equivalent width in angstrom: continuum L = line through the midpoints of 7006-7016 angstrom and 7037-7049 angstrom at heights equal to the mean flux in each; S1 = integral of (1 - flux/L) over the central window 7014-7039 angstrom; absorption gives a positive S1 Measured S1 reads 0.2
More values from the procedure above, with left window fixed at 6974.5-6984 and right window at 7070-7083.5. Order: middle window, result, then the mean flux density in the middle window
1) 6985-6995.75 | -1.00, 20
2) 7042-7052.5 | -1.79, 22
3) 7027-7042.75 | -1.45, 20.4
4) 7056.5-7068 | -0.04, 19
